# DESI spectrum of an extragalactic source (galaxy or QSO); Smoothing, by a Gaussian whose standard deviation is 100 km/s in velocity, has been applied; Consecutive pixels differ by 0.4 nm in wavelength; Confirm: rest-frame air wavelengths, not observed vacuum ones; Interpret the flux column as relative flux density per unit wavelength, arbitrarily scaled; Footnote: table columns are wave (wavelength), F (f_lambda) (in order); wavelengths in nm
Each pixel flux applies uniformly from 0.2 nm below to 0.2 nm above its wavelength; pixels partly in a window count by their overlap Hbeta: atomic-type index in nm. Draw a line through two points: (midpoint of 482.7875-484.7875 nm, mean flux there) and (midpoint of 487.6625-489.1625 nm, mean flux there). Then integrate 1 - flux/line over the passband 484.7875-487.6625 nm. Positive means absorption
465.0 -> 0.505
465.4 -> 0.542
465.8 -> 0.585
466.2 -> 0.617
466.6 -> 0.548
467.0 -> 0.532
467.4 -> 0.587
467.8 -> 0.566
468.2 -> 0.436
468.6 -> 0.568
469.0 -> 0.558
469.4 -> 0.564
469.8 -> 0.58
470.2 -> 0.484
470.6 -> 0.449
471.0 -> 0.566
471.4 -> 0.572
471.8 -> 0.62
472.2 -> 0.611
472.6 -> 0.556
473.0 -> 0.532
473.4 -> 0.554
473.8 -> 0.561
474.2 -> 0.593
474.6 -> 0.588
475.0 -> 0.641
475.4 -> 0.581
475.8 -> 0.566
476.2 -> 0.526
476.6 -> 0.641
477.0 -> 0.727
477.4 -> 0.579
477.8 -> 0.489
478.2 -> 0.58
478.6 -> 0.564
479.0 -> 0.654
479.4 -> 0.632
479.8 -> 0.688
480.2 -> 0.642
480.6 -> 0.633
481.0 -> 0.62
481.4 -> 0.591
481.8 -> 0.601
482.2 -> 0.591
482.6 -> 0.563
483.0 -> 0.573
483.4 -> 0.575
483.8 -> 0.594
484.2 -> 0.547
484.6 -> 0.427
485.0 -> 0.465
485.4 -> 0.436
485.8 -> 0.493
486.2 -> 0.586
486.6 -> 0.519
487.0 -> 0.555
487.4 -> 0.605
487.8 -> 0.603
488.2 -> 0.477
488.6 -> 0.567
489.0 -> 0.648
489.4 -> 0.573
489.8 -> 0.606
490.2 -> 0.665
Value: 0.177 nm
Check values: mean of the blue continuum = 0.544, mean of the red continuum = 0.571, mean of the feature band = 0.524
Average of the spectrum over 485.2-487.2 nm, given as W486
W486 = 0.518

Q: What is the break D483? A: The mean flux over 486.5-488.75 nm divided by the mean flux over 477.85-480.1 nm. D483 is 0.90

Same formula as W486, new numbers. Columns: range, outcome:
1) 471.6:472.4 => 0.615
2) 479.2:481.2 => 0.643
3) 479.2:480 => 0.66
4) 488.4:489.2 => 0.608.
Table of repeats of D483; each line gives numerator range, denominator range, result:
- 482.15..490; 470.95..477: 0.94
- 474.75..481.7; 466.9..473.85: 1.11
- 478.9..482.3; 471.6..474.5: 1.09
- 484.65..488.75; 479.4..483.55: 0.86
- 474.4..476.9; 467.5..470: 1.09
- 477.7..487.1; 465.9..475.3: 1.01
